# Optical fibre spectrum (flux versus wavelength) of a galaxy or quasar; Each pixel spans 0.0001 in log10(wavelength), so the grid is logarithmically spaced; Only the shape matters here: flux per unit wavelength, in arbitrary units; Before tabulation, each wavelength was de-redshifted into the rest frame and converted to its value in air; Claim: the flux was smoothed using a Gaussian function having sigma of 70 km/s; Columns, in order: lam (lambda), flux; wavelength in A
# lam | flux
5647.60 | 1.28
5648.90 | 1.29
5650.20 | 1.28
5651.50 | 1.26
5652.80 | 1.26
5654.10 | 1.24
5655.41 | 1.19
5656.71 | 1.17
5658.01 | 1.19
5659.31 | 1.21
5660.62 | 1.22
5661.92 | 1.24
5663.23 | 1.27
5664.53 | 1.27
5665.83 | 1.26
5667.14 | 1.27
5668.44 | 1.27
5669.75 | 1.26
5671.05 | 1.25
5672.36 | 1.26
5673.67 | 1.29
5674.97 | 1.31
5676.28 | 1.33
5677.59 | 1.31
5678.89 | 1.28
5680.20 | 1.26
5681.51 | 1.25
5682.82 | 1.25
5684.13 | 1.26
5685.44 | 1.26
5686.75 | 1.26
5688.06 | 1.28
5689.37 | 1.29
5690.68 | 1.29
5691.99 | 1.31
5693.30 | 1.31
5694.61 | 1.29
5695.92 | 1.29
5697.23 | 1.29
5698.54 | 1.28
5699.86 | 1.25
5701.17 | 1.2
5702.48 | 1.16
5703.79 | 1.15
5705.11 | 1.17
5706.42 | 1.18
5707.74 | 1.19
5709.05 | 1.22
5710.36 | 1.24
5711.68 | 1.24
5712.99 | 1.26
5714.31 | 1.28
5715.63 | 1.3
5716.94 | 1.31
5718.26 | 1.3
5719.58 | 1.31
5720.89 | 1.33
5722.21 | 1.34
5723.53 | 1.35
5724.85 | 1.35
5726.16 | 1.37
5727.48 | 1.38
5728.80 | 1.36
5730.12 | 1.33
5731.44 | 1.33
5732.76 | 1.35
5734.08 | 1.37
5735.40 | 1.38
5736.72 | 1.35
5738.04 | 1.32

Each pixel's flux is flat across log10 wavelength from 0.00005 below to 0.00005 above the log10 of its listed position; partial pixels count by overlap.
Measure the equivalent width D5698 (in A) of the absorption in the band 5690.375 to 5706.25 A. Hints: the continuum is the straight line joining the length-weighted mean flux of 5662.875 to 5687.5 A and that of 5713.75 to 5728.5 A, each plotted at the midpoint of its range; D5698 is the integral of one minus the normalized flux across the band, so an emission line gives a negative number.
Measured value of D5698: 0.7 A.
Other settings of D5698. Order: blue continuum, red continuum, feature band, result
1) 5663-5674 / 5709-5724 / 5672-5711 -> 0.7 A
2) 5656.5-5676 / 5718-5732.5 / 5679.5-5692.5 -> 0.1 A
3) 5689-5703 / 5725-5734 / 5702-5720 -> 1.0 A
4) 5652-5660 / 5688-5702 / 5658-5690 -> -0.6 A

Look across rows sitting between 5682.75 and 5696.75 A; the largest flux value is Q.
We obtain 1.31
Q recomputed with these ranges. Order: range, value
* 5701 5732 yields 1.38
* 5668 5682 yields 1.33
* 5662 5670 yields 1.27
